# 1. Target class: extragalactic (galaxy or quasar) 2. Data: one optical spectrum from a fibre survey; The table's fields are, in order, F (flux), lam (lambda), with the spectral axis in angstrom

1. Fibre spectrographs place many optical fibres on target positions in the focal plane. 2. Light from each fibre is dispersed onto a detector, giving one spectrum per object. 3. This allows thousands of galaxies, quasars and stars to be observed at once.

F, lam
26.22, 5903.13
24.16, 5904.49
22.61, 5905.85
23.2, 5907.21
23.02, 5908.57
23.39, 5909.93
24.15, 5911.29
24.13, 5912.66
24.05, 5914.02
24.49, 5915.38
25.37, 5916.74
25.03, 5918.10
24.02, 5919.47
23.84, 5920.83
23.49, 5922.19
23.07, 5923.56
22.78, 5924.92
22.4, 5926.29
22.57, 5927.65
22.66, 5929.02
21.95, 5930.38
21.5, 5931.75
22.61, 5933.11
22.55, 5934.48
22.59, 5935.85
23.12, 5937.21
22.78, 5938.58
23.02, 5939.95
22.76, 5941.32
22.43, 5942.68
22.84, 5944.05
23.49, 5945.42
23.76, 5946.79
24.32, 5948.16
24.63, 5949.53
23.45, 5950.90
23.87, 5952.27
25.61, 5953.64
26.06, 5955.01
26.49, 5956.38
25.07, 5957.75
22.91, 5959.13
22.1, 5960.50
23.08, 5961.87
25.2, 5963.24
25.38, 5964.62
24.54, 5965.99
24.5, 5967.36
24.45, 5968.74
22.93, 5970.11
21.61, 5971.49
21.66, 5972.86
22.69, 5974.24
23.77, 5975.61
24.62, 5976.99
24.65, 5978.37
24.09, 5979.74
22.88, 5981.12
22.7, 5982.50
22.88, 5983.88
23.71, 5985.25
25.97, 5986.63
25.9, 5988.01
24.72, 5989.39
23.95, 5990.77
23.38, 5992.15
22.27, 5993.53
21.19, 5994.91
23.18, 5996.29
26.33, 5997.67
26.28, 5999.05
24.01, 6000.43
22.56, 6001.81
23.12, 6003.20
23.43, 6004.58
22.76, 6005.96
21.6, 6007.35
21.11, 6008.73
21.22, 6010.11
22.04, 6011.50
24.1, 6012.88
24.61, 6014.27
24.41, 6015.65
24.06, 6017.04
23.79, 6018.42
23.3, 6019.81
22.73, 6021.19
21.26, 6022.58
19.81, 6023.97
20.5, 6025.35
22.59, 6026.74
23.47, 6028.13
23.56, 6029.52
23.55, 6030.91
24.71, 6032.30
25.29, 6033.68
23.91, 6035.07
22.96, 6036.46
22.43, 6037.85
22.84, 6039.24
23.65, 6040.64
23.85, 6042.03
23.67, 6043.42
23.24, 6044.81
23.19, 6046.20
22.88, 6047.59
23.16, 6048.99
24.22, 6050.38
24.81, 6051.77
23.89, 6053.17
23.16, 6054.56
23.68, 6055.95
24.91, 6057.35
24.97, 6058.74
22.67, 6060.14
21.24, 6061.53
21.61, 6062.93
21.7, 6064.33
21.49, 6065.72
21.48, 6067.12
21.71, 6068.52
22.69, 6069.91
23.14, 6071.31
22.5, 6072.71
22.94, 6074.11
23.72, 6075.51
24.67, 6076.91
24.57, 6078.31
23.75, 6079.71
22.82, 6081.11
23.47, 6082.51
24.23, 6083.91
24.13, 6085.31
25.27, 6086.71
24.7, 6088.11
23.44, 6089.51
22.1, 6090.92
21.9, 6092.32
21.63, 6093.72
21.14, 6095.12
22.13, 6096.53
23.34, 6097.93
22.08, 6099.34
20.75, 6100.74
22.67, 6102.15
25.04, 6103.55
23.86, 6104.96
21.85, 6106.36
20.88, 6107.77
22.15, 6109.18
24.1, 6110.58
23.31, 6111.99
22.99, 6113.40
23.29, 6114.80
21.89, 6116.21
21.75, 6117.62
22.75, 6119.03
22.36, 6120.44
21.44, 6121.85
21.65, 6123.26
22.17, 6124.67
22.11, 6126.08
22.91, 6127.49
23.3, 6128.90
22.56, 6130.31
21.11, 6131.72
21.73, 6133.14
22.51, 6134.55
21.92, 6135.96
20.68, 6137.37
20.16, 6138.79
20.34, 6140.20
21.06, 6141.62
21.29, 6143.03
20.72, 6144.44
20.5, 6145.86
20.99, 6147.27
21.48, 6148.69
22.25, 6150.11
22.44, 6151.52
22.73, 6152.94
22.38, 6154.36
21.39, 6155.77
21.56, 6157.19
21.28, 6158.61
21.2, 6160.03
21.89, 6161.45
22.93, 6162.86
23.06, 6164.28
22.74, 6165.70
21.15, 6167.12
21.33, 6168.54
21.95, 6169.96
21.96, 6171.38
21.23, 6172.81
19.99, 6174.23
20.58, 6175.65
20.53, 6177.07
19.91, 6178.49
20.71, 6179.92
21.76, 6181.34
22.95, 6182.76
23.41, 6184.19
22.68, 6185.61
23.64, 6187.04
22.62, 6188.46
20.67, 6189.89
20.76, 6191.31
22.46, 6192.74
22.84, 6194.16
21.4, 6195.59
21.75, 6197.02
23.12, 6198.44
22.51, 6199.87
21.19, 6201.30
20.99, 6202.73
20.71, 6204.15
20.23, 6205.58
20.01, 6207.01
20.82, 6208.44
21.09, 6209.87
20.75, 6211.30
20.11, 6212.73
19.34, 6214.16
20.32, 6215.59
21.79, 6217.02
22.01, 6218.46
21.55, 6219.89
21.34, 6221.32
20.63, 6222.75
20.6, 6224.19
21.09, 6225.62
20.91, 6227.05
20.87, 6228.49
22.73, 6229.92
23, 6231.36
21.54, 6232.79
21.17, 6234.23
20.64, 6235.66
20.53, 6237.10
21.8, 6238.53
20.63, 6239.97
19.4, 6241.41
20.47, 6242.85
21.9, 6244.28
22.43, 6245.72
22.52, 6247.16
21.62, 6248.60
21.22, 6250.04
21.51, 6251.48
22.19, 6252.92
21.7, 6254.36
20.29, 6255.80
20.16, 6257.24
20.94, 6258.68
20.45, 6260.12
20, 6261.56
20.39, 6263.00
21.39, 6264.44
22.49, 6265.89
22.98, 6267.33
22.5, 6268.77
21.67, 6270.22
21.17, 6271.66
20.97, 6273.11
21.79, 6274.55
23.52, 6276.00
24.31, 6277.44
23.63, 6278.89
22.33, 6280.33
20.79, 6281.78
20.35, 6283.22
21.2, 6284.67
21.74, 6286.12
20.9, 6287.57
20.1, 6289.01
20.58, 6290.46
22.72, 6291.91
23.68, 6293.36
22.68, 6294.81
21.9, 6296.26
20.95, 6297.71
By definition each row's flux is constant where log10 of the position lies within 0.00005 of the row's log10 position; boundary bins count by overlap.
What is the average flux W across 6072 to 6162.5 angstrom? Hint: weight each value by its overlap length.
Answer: 22.4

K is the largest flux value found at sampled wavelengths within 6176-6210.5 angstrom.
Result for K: 23.64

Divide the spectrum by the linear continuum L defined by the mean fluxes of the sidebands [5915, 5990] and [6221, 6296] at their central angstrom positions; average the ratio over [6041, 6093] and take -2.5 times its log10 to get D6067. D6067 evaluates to -0.02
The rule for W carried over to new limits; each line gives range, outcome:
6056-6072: 22.6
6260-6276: 21.6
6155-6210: 21.6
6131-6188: 21.6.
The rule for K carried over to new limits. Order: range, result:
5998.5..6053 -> 26.28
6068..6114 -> 25.27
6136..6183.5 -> 23.06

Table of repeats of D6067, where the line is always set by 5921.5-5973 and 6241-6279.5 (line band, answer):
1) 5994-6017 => -0.01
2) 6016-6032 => 0.02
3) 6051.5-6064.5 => -0.02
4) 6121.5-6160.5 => 0.03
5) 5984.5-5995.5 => -0.03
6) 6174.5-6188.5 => 0.01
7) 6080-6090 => -0.06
